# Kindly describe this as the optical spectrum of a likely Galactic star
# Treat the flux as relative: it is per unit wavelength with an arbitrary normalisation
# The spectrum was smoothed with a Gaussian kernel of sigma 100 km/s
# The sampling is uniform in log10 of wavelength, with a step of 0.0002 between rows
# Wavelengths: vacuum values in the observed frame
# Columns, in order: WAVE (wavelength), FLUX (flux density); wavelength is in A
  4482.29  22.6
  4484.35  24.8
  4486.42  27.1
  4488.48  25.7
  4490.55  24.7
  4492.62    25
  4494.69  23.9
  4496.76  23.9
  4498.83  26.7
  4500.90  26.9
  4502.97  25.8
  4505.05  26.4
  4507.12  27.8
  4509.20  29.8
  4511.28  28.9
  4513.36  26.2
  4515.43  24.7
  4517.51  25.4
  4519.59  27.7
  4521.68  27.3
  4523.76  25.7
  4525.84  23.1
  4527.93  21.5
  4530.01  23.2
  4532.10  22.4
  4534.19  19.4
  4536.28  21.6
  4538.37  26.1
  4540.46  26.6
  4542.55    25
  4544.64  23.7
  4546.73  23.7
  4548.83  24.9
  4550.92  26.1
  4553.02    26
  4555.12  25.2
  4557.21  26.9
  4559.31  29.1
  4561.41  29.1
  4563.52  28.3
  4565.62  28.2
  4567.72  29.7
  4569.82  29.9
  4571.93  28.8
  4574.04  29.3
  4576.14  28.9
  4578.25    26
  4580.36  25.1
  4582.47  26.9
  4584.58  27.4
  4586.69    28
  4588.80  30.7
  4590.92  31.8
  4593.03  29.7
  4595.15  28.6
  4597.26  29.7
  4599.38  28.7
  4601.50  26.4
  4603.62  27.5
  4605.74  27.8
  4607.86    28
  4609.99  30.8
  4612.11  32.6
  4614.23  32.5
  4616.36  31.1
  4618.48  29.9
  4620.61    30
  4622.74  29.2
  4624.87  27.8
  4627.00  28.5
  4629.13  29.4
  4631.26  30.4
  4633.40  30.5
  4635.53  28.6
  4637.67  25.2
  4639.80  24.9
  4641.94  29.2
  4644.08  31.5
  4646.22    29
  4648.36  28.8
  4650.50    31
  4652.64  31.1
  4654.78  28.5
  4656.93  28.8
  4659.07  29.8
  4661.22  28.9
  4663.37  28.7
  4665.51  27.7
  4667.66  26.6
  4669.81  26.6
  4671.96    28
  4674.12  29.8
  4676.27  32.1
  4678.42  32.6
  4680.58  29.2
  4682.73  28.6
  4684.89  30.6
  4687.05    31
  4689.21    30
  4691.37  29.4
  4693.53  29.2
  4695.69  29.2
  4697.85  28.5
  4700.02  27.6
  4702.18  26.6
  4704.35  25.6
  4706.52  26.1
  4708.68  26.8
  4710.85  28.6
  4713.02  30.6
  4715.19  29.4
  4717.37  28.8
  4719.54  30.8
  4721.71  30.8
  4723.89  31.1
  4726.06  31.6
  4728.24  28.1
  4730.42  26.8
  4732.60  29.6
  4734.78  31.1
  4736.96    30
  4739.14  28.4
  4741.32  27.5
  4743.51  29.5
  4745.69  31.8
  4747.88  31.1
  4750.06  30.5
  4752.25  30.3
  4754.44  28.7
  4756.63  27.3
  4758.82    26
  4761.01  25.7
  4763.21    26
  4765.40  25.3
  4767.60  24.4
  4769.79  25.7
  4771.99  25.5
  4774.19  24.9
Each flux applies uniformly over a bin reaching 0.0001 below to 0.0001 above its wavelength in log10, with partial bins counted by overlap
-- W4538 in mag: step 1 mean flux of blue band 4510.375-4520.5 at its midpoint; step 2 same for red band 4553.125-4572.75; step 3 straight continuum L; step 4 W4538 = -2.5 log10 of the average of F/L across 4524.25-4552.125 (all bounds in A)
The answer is 0.16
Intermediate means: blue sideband 26.6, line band 23.7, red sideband 28.2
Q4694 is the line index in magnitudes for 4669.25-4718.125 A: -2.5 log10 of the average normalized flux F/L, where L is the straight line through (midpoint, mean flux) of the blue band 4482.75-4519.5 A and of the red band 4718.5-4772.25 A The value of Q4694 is -0.03 mag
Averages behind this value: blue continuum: 26.1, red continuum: 28.6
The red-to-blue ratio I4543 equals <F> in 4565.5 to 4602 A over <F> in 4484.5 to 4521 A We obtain 1.1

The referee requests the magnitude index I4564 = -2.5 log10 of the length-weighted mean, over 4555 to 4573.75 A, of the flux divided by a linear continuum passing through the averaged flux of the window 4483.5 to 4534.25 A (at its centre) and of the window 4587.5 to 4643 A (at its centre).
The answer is -0.04 mag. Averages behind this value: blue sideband 25.5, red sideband 29.2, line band 28.5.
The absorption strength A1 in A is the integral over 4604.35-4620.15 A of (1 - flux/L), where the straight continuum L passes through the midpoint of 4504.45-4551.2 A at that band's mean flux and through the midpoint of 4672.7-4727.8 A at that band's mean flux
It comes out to -1.8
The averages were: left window 25.1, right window 29.4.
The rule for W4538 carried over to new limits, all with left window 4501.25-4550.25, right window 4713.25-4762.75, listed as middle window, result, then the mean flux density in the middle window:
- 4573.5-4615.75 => -0.09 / 28.8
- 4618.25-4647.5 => -0.06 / 28.8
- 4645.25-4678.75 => -0.05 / 29.2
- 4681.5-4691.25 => -0.06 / 30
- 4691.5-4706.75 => 0.03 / 27.7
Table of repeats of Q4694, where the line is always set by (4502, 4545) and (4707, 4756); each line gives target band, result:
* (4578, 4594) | -0.072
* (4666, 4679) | -0.029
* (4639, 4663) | -0.053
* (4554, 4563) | -0.068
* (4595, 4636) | -0.089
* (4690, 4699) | -0.012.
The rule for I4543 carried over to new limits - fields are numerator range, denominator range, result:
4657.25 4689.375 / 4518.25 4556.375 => 1.20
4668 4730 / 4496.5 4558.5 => 1.15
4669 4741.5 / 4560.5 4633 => 1.00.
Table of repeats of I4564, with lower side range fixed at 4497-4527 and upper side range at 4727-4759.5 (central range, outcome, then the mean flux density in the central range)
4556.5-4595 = -0.05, 28.6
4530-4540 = 0.18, 22.7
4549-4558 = 0.04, 25.9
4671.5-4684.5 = -0.07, 30.2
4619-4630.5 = -0.05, 29.1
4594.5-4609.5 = -0.03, 28.2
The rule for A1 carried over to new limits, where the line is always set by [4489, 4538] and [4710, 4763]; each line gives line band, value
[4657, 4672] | -0.1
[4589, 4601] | -1.3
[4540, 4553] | 0.4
